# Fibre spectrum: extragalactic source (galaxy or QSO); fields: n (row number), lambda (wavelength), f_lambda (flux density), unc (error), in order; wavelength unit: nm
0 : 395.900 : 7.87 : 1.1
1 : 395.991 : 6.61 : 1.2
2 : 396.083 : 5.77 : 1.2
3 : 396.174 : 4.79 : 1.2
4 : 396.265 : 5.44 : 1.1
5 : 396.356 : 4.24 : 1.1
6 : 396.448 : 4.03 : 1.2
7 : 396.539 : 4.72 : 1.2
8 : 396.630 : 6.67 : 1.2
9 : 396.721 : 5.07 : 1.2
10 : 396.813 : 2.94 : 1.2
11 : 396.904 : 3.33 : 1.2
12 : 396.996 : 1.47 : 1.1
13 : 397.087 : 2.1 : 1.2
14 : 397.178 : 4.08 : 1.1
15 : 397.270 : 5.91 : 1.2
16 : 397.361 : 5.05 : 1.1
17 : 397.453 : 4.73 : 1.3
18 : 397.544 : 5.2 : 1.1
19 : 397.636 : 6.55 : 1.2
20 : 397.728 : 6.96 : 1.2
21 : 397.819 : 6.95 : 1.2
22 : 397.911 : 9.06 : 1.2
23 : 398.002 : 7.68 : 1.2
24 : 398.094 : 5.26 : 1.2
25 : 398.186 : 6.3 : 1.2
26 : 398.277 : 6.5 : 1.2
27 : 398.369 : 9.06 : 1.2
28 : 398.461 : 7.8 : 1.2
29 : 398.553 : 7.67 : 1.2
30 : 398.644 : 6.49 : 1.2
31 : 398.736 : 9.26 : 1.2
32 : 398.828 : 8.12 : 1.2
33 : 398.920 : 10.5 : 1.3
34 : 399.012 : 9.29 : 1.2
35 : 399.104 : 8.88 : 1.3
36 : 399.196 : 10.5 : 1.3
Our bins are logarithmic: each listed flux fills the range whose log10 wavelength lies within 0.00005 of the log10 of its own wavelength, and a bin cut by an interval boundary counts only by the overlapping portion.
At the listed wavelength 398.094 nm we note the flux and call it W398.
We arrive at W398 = 5.26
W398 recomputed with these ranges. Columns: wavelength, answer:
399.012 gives 9.29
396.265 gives 5.44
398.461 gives 7.8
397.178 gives 4.08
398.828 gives 8.12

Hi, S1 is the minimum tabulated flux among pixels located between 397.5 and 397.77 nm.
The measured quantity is 5.2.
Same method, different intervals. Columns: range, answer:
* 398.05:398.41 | 5.26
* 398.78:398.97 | 8.12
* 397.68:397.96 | 6.95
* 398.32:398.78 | 6.49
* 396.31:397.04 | 1.47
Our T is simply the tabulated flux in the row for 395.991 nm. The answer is 6.61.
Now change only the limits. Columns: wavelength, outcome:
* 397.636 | 6.55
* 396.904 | 3.33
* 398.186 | 6.3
